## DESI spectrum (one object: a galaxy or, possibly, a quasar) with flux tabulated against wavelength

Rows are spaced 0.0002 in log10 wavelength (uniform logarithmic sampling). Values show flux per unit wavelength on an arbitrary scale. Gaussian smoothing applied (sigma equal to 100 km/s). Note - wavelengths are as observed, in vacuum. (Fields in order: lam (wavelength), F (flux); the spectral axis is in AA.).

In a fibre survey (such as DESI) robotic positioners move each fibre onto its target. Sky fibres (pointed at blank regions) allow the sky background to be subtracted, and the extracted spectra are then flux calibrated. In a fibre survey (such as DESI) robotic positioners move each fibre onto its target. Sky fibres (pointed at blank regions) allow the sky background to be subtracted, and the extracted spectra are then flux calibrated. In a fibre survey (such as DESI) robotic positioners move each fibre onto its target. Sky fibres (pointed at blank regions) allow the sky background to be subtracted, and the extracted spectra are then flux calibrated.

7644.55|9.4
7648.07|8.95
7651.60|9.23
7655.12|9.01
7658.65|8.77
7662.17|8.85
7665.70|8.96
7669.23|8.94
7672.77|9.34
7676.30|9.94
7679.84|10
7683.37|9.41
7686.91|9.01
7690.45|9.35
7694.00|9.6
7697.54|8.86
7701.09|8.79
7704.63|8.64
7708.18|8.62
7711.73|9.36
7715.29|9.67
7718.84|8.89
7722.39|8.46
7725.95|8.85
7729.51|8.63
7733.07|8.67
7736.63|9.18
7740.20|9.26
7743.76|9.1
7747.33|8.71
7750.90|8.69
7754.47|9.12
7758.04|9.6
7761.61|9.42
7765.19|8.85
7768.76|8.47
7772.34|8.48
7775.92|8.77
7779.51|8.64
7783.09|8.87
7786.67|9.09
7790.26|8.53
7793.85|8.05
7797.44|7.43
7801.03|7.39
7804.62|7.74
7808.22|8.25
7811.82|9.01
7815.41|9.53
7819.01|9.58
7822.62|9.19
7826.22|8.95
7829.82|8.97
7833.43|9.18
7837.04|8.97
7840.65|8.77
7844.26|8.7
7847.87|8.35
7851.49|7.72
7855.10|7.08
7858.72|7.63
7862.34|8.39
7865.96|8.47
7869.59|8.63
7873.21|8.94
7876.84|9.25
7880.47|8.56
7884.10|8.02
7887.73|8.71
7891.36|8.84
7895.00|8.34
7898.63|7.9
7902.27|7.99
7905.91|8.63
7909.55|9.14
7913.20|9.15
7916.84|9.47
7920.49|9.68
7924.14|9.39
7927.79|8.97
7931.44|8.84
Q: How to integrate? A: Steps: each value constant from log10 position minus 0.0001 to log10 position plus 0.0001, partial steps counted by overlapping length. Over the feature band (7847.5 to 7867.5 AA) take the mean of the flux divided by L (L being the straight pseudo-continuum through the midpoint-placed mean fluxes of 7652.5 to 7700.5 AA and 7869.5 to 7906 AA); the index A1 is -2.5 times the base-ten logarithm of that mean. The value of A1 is 0.09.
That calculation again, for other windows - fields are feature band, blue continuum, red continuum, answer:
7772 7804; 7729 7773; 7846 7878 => 0.05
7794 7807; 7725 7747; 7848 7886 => 0.13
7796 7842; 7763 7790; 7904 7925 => 0.02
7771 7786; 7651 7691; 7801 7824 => 0.02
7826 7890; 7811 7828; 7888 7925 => 0.07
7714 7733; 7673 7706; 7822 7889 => 0.03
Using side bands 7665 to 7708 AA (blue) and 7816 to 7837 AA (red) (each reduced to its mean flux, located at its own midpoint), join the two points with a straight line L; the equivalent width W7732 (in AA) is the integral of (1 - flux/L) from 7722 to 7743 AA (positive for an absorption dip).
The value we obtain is 0.74 AA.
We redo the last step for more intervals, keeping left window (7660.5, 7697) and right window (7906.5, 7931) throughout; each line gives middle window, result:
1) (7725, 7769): 1.49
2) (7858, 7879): 1.49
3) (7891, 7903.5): 1.40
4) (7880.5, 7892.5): 0.96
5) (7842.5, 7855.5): 1.70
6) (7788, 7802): 2.06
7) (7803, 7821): 0.85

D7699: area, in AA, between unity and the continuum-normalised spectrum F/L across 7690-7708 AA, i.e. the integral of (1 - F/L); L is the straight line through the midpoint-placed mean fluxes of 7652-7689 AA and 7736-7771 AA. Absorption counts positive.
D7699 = 0.3 AA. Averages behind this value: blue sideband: 9.23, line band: 8.99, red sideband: 9.03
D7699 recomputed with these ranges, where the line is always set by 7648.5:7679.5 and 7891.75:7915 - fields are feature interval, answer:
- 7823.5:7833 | -0.3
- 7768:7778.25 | 0.3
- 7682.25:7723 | 0.0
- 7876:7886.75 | 0.0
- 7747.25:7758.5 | -0.1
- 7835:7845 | -0.1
